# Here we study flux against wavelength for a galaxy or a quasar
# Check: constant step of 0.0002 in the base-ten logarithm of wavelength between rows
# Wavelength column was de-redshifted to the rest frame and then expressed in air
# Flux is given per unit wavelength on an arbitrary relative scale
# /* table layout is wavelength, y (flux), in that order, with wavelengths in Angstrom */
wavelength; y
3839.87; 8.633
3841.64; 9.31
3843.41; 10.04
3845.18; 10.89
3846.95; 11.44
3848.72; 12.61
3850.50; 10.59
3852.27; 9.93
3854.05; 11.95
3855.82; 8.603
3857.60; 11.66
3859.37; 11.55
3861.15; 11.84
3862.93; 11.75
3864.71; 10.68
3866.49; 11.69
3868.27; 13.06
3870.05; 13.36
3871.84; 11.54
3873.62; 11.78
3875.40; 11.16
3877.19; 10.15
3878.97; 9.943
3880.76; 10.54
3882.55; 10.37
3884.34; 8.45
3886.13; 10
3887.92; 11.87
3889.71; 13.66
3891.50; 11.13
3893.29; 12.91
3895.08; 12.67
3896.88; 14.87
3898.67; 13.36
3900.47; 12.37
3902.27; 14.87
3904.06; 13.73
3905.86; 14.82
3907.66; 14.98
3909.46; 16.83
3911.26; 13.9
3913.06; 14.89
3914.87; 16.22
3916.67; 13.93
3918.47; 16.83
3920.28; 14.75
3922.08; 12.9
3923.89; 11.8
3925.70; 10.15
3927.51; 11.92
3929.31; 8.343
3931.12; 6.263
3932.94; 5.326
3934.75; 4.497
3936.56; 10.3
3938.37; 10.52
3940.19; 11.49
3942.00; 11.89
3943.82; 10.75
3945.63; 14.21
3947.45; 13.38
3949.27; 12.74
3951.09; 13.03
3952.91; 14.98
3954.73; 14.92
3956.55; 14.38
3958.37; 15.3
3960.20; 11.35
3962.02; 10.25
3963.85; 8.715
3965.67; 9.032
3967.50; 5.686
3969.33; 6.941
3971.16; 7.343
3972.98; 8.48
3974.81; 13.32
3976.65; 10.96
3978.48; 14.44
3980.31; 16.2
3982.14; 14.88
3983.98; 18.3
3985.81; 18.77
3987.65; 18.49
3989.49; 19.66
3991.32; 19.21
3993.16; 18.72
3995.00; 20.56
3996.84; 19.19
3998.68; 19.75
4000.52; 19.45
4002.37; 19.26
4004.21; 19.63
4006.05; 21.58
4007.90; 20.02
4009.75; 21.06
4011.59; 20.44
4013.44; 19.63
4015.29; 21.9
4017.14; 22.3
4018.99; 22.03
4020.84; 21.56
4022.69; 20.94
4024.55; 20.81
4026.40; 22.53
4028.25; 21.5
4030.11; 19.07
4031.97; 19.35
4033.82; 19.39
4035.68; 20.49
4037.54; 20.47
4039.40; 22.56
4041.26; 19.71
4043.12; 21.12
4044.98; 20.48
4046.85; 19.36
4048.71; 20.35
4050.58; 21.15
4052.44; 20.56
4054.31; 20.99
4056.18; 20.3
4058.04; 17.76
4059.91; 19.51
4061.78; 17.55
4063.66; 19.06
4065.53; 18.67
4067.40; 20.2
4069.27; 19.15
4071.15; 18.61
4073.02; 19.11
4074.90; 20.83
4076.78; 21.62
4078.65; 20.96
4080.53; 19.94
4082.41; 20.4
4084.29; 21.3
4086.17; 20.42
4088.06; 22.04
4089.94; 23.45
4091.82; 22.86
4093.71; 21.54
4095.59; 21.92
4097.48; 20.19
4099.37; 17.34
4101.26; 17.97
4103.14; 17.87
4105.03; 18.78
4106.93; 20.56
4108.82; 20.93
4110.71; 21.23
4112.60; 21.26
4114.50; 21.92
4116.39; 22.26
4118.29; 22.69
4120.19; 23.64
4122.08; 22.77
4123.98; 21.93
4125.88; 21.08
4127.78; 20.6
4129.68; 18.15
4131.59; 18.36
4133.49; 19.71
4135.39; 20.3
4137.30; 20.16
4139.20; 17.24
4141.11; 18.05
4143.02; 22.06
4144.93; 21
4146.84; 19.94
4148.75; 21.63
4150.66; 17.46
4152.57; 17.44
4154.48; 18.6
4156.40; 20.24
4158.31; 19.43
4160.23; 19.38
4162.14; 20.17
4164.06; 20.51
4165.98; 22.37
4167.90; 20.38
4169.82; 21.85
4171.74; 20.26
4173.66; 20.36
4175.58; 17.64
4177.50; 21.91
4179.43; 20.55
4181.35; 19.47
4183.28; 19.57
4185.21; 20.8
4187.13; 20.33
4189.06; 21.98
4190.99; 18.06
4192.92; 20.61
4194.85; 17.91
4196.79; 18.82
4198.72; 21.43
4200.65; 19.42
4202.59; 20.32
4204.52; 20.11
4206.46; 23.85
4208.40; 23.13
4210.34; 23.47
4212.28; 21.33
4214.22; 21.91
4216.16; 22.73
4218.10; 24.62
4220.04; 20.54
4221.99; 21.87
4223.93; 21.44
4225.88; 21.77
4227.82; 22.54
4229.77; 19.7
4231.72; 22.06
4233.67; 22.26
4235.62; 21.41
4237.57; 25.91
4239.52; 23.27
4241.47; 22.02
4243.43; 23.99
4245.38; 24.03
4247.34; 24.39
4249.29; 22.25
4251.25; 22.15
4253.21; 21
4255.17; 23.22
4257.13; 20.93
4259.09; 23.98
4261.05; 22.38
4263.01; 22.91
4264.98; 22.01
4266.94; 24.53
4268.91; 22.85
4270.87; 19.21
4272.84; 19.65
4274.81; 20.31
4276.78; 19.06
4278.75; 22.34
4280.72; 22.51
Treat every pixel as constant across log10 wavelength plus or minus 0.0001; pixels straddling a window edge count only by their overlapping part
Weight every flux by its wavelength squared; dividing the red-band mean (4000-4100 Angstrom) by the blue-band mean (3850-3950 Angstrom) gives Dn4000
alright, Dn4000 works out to 1.9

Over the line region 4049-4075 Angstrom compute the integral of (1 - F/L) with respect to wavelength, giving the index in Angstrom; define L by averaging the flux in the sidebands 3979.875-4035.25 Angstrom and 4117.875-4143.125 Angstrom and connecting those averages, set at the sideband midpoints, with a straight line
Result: 0.79 Angstrom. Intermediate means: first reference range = 19.9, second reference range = 20.4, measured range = 19.5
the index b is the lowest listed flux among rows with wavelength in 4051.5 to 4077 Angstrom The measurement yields 17.55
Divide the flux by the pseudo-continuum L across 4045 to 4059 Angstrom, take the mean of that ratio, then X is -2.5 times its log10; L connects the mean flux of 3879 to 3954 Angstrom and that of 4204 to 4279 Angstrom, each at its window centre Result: -0.220 mag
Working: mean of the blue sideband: 12.2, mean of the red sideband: 22.2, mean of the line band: 20.1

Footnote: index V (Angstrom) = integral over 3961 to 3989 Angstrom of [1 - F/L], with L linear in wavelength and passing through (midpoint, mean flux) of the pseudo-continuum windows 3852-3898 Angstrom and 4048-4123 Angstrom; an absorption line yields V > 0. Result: 6.4 Angstrom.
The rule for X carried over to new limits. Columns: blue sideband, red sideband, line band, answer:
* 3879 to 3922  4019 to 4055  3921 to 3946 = 0.45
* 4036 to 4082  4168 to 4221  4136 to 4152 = 0.05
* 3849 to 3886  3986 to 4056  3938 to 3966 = 0.29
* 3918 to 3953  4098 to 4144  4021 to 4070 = -0.22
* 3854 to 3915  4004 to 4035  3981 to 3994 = 0.03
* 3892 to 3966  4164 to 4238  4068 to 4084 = -0.17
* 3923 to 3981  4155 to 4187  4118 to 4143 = -0.10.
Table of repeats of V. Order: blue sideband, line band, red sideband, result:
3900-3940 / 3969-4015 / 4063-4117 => -4.17 Angstrom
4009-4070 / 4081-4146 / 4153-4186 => -1.26 Angstrom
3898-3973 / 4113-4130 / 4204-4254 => -2.92 Angstrom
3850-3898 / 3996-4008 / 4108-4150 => -2.78 Angstrom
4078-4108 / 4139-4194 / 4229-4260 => 3.90 Angstrom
